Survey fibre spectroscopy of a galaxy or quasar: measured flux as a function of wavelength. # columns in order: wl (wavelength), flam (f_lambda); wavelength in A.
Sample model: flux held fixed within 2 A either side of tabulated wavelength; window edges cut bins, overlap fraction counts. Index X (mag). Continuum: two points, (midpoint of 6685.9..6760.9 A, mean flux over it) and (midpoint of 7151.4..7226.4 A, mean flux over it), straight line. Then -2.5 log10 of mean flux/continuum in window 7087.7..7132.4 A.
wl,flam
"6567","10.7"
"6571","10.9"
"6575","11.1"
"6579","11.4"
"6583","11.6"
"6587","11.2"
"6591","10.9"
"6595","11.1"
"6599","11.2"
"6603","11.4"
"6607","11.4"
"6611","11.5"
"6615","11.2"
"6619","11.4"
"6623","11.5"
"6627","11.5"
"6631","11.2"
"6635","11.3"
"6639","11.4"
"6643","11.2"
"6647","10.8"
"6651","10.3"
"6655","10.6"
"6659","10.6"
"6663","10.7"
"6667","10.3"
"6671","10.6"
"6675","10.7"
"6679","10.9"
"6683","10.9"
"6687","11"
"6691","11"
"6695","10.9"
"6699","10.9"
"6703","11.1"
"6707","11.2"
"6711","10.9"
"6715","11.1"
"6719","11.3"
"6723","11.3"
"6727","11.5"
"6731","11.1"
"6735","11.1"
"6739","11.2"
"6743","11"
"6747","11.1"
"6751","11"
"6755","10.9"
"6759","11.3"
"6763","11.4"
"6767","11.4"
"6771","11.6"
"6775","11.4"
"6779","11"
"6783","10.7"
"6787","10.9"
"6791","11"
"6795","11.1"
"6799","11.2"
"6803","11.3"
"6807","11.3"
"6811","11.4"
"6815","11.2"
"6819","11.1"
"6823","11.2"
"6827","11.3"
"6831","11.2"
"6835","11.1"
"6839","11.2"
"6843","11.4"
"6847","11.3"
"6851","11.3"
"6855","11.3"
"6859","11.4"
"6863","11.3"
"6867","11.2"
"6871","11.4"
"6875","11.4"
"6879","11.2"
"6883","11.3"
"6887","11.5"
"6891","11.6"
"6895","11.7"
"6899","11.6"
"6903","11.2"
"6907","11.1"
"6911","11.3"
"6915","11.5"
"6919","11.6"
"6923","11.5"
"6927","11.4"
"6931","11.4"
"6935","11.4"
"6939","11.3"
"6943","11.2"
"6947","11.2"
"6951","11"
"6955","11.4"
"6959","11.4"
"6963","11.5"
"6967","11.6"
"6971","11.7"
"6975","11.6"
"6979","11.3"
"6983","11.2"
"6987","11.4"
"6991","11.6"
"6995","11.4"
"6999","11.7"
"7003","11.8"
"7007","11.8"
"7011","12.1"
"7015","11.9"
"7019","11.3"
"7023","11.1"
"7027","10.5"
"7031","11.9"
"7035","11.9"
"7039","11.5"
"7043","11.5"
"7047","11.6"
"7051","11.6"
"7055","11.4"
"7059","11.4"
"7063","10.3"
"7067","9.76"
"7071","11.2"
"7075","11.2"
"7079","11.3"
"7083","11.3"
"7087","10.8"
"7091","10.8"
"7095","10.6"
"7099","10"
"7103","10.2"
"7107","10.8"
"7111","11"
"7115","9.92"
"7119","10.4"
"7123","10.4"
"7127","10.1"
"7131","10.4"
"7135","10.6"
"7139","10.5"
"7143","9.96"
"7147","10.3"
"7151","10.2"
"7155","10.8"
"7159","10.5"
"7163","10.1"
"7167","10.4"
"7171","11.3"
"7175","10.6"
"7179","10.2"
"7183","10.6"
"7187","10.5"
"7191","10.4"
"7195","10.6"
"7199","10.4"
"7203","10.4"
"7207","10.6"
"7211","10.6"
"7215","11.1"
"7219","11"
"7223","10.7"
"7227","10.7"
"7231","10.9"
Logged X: 0.03 mag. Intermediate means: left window 11.1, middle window 10.4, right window 10.6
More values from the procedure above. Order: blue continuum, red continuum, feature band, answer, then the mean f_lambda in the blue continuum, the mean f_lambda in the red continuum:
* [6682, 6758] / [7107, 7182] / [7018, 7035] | -0.07 mag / 11.1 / 10.4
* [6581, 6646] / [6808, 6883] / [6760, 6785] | 0.00 mag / 11.3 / 11.3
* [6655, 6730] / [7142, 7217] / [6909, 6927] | -0.07 mag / 10.9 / 10.5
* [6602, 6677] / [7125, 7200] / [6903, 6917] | -0.06 mag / 11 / 10.4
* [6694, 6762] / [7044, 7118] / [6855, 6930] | -0.04 mag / 11.1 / 10.8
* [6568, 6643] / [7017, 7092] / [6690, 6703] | 0.03 mag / 11.3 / 11.2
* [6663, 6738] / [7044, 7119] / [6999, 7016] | -0.10 mag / 11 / 10.8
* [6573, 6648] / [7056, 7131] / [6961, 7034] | -0.07 mag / 11.3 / 10.6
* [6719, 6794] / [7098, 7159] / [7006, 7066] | -0.08 mag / 11.2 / 10.4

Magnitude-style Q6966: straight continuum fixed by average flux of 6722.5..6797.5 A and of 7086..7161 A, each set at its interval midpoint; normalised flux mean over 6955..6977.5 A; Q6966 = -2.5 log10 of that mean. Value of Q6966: -0.08 mag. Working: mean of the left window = 11.2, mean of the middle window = 11.5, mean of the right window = 10.4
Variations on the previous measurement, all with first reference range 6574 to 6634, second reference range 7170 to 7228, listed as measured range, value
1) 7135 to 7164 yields 0.03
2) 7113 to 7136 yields 0.04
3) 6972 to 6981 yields -0.06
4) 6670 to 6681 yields 0.05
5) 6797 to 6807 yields -0.02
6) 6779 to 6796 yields 0.02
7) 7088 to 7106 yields 0.03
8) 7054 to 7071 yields 0.01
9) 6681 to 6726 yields 0.01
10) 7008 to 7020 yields -0.09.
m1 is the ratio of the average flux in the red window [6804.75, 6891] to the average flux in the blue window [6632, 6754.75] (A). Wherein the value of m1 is 1.0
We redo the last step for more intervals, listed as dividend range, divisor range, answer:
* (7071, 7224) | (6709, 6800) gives 0.95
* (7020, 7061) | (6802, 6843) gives 1.02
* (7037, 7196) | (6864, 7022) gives 0.93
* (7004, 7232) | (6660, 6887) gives 0.97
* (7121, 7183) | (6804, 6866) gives 0.93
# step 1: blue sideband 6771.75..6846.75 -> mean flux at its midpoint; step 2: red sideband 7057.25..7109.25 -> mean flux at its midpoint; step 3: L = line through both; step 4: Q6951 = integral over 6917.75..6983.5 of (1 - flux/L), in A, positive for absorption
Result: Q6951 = -2.67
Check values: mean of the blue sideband 11.2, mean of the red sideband 10.7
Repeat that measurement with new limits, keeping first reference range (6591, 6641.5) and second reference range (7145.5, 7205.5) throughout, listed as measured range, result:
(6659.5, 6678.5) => 1.1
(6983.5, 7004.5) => -1.5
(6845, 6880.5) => -1.2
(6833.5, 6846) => -0.3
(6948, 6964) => -0.7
